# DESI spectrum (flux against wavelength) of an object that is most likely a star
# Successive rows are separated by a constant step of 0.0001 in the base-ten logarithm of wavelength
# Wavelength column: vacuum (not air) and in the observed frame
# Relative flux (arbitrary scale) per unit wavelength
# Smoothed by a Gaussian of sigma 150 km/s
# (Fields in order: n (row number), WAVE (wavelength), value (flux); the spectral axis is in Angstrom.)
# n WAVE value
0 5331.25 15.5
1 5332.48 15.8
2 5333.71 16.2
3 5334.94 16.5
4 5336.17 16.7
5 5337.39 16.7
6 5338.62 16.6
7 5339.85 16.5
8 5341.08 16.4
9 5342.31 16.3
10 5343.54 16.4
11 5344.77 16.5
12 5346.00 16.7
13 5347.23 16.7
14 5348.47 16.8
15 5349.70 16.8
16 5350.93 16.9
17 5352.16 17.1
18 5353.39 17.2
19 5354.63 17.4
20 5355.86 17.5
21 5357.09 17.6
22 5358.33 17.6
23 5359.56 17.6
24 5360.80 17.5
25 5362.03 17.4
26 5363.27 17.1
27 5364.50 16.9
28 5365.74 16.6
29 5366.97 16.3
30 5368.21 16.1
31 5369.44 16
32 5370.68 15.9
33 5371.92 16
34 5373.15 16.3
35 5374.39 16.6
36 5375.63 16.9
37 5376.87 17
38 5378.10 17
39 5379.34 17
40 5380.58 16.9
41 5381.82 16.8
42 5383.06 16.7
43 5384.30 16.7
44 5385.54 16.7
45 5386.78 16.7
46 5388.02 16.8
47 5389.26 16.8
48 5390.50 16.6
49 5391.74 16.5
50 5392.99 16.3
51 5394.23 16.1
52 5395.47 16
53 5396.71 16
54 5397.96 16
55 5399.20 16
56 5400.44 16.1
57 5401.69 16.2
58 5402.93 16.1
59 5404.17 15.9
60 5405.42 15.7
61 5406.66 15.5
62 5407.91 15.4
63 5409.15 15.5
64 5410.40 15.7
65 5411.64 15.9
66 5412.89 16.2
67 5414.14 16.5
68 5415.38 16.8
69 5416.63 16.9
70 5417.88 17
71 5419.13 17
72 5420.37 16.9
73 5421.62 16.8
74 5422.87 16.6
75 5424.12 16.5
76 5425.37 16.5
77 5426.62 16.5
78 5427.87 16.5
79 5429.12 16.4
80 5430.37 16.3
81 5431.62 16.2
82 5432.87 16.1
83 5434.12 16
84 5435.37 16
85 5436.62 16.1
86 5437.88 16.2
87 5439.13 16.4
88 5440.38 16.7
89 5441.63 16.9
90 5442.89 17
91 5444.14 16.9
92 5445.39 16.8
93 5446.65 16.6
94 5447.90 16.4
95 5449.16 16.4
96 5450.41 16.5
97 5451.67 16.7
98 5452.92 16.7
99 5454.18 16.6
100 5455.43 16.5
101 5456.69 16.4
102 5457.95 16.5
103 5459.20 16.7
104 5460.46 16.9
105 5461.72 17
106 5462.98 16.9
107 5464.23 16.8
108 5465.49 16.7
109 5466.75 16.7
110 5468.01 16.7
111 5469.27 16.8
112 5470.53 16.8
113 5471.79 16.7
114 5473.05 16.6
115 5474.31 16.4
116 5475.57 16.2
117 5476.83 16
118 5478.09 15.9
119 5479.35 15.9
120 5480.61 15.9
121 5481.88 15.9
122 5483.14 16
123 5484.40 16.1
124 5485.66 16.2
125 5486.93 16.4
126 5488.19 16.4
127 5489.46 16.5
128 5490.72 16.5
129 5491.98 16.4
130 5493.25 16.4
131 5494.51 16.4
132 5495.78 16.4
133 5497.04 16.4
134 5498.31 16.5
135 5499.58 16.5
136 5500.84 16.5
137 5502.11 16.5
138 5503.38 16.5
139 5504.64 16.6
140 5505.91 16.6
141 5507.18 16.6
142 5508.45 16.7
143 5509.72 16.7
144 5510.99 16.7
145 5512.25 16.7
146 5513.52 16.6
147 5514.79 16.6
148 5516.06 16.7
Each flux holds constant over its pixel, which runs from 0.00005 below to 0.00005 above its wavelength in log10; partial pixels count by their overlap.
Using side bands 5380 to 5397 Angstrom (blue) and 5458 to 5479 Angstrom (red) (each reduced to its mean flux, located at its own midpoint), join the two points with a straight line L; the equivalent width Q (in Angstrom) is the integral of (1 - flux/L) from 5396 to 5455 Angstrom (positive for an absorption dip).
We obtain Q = 0.8 Angstrom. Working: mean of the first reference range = 16.6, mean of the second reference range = 16.6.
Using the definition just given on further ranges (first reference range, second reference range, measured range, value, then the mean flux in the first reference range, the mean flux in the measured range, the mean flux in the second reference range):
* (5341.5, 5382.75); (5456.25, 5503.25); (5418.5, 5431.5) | 0.0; 16.8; 16.6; 16.4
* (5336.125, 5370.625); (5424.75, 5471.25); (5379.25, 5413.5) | 1.0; 16.8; 16.2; 16.6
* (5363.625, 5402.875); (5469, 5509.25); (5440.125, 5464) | -0.4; 16.5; 16.7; 16.4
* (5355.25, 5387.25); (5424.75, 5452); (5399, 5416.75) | 0.7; 16.8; 16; 16.5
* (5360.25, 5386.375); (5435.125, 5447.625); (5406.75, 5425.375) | 0.3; 16.7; 16.4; 16.6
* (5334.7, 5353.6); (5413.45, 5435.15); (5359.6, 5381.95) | -0.1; 16.7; 16.7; 16.5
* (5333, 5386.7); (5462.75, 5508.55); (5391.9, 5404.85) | 0.4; 16.8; 16.1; 16.4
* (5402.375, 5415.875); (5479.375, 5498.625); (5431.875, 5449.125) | -0.4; 15.9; 16.5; 16.3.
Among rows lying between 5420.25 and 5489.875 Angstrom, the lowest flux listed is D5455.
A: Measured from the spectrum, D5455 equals 15.9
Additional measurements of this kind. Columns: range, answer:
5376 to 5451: 15.4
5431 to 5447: 16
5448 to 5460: 16.4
